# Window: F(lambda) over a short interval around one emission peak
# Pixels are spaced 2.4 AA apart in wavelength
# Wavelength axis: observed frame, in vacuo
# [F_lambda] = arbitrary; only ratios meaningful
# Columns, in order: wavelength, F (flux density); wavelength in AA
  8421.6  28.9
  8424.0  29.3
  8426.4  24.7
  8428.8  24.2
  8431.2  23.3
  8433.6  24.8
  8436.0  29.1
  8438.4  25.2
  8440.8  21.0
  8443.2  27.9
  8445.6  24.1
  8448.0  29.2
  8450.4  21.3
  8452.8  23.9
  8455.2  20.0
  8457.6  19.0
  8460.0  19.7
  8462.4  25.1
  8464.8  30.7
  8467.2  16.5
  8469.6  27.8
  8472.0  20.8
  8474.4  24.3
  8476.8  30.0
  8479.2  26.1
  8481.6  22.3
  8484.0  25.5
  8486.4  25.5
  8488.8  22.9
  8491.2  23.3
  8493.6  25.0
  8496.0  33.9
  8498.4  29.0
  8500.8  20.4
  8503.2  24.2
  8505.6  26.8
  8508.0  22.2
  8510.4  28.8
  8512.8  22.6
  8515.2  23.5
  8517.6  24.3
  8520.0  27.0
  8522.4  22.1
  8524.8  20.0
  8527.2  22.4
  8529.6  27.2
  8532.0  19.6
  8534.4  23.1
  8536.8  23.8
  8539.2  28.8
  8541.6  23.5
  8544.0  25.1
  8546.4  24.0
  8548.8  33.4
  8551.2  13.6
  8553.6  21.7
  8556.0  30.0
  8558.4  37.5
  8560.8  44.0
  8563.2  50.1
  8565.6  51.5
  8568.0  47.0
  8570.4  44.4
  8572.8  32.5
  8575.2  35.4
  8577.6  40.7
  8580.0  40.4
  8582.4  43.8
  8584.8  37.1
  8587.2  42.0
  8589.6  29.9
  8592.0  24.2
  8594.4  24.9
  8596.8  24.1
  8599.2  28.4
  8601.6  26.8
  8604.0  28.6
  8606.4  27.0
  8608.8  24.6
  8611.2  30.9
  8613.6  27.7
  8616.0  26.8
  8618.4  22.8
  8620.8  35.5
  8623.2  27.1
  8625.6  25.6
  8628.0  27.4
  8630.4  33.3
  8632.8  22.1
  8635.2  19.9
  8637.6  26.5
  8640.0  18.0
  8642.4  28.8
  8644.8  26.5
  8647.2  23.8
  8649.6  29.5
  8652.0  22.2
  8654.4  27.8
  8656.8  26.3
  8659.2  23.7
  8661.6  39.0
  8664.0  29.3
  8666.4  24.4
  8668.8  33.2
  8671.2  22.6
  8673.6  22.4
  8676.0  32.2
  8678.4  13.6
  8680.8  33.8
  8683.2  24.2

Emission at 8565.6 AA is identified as [S II] 6716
